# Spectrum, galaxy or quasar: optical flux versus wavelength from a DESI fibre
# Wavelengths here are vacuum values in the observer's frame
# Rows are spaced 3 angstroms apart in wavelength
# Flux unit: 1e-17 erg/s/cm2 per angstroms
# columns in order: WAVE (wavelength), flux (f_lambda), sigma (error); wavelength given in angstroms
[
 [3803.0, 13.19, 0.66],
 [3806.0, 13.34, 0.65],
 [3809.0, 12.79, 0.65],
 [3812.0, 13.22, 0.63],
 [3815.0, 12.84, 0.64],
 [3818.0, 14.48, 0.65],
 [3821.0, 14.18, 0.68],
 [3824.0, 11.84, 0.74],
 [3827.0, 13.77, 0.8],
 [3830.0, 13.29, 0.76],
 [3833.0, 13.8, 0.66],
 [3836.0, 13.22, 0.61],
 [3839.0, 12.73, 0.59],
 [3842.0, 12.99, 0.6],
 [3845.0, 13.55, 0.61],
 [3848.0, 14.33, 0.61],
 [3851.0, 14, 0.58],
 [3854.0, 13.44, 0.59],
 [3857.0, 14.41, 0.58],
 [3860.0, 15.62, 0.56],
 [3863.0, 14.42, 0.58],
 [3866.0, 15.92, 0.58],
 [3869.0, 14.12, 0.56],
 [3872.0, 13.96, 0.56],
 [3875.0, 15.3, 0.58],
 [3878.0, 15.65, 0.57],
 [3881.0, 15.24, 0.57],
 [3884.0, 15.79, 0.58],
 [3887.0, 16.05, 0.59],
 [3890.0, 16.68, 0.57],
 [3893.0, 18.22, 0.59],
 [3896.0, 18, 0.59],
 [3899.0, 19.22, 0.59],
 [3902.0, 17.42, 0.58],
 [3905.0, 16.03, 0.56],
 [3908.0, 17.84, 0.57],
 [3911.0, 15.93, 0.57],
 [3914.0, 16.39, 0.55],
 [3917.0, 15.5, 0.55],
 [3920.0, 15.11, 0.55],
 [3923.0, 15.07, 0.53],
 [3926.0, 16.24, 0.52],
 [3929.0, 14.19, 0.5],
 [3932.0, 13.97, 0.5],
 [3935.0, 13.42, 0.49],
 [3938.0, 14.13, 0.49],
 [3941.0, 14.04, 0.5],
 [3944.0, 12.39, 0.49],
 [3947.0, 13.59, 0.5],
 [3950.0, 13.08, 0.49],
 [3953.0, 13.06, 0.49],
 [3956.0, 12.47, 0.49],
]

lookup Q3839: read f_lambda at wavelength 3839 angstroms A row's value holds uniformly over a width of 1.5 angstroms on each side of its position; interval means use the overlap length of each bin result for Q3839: 12.73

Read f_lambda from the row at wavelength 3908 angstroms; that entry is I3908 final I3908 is 17.84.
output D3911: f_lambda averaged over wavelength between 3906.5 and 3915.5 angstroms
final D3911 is 16.7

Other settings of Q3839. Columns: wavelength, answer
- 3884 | 15.79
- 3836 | 13.22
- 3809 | 12.79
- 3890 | 16.68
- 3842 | 12.99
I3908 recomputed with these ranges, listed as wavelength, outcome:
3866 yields 15.92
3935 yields 13.42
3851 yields 14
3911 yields 15.93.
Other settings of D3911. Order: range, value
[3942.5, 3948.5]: 13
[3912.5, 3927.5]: 15.7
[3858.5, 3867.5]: 15.3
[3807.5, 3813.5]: 13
